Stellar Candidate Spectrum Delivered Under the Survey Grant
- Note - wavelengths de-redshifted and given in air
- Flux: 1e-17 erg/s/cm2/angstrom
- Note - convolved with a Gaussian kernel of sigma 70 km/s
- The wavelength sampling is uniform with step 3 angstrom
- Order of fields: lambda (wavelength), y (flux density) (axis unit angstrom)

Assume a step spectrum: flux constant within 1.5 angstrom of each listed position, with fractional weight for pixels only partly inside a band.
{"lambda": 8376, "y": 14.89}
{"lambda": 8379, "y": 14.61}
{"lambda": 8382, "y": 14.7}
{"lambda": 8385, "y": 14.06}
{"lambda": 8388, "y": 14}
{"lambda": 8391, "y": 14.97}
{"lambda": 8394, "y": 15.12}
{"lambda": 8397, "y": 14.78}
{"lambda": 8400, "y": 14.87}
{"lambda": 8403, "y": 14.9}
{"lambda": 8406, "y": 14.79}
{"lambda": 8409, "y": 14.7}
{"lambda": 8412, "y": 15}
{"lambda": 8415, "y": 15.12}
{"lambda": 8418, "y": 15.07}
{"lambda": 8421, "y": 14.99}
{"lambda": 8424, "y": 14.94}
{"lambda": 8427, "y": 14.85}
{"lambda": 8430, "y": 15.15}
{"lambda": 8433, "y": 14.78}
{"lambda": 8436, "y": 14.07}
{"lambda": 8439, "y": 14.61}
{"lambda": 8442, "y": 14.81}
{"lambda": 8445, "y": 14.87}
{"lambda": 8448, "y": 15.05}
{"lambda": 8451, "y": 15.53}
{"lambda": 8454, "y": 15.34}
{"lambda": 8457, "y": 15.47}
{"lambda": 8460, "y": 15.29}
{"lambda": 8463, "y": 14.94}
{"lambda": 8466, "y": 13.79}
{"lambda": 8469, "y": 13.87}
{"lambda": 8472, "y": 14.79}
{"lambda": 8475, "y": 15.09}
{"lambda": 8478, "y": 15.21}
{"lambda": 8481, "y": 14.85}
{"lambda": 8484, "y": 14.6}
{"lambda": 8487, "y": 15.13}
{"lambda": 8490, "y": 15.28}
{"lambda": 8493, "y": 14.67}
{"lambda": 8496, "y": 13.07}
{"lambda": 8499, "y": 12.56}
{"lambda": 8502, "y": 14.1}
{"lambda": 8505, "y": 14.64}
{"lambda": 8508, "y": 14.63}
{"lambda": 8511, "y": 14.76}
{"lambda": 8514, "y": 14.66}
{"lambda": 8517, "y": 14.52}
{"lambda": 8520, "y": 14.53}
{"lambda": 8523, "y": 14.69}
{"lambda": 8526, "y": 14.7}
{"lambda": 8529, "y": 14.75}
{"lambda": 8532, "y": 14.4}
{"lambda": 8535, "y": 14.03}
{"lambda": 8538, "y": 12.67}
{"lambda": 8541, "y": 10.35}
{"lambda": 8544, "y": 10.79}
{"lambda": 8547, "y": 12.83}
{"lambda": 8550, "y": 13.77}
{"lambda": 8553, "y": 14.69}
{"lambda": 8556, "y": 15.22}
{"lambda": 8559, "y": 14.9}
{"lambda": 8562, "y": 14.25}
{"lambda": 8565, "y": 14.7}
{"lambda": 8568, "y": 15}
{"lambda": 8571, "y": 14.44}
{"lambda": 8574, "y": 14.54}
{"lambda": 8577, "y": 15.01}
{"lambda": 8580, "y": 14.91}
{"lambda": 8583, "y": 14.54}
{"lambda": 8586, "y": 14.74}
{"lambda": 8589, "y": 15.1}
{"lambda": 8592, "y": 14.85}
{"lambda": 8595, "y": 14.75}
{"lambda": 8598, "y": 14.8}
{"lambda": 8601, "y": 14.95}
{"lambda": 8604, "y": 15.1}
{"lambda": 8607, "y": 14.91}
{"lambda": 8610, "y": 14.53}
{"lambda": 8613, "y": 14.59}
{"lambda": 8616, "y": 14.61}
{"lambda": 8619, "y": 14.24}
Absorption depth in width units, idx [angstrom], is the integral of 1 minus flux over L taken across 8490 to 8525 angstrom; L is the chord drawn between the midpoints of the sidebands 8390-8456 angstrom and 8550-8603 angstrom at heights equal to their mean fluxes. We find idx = 1.2 angstrom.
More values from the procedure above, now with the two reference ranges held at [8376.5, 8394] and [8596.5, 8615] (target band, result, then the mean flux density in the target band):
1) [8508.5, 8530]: 0.1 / 14.7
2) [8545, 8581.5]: 0.7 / 14.5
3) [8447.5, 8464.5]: -0.8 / 15.3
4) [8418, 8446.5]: -0.4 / 14.8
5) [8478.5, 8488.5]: -0.2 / 14.9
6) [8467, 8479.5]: 0.0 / 14.7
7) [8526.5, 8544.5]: 2.0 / 13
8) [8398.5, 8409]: -0.2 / 14.8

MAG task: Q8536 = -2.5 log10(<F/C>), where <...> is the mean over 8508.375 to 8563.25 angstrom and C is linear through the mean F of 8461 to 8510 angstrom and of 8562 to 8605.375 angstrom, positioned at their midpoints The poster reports 0.05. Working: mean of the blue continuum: 14.5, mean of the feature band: 13.9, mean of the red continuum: 14.8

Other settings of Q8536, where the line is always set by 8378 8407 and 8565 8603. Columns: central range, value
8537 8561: 0.12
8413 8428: -0.02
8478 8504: 0.03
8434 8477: -0.01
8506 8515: 0.01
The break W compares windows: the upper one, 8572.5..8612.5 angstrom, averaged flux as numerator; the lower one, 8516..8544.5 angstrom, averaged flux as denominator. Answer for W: 1.1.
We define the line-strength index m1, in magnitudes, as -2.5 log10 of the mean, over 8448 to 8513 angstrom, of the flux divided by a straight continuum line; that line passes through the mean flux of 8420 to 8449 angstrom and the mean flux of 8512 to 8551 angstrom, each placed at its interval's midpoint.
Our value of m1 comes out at -0.03 mag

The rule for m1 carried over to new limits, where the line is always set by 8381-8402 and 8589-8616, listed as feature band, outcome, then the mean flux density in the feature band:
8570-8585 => 0.01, 14.7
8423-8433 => -0.02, 15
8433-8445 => 0.01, 14.6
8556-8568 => 0.00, 14.7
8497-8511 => 0.05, 14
